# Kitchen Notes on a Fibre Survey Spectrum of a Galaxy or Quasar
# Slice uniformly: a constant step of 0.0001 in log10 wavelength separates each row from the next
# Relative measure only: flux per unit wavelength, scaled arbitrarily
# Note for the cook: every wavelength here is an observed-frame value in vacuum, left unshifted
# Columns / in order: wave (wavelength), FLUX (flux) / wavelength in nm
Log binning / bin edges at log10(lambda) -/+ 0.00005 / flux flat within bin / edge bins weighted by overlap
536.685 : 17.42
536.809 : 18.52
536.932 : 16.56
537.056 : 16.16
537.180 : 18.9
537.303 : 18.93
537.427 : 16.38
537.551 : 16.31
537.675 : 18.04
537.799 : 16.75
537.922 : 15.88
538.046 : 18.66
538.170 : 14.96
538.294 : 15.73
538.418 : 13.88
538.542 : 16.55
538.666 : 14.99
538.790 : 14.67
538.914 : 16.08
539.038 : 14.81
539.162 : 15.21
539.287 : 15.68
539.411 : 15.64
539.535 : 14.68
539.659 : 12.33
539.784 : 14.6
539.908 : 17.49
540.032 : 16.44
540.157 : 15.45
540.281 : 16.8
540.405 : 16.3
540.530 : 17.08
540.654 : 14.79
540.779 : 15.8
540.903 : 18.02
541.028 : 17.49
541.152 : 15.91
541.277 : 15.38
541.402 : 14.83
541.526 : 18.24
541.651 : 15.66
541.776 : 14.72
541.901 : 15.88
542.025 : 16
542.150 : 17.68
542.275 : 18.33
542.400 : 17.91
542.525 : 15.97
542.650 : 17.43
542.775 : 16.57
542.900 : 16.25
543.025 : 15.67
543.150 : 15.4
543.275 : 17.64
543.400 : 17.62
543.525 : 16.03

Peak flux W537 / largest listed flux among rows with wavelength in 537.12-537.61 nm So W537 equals 18.93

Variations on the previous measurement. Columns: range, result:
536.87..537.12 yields 16.56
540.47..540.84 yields 17.08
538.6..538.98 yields 16.08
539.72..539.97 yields 17.49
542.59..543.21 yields 17.43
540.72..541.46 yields 18.02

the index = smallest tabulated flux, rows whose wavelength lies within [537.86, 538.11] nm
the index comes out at 15.88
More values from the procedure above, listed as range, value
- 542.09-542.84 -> 15.97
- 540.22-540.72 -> 14.79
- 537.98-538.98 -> 13.88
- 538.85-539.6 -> 14.68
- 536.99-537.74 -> 16.16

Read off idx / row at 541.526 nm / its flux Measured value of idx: 18.24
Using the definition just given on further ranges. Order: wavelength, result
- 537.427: 16.38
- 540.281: 16.8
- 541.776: 14.72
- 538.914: 16.08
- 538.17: 14.96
